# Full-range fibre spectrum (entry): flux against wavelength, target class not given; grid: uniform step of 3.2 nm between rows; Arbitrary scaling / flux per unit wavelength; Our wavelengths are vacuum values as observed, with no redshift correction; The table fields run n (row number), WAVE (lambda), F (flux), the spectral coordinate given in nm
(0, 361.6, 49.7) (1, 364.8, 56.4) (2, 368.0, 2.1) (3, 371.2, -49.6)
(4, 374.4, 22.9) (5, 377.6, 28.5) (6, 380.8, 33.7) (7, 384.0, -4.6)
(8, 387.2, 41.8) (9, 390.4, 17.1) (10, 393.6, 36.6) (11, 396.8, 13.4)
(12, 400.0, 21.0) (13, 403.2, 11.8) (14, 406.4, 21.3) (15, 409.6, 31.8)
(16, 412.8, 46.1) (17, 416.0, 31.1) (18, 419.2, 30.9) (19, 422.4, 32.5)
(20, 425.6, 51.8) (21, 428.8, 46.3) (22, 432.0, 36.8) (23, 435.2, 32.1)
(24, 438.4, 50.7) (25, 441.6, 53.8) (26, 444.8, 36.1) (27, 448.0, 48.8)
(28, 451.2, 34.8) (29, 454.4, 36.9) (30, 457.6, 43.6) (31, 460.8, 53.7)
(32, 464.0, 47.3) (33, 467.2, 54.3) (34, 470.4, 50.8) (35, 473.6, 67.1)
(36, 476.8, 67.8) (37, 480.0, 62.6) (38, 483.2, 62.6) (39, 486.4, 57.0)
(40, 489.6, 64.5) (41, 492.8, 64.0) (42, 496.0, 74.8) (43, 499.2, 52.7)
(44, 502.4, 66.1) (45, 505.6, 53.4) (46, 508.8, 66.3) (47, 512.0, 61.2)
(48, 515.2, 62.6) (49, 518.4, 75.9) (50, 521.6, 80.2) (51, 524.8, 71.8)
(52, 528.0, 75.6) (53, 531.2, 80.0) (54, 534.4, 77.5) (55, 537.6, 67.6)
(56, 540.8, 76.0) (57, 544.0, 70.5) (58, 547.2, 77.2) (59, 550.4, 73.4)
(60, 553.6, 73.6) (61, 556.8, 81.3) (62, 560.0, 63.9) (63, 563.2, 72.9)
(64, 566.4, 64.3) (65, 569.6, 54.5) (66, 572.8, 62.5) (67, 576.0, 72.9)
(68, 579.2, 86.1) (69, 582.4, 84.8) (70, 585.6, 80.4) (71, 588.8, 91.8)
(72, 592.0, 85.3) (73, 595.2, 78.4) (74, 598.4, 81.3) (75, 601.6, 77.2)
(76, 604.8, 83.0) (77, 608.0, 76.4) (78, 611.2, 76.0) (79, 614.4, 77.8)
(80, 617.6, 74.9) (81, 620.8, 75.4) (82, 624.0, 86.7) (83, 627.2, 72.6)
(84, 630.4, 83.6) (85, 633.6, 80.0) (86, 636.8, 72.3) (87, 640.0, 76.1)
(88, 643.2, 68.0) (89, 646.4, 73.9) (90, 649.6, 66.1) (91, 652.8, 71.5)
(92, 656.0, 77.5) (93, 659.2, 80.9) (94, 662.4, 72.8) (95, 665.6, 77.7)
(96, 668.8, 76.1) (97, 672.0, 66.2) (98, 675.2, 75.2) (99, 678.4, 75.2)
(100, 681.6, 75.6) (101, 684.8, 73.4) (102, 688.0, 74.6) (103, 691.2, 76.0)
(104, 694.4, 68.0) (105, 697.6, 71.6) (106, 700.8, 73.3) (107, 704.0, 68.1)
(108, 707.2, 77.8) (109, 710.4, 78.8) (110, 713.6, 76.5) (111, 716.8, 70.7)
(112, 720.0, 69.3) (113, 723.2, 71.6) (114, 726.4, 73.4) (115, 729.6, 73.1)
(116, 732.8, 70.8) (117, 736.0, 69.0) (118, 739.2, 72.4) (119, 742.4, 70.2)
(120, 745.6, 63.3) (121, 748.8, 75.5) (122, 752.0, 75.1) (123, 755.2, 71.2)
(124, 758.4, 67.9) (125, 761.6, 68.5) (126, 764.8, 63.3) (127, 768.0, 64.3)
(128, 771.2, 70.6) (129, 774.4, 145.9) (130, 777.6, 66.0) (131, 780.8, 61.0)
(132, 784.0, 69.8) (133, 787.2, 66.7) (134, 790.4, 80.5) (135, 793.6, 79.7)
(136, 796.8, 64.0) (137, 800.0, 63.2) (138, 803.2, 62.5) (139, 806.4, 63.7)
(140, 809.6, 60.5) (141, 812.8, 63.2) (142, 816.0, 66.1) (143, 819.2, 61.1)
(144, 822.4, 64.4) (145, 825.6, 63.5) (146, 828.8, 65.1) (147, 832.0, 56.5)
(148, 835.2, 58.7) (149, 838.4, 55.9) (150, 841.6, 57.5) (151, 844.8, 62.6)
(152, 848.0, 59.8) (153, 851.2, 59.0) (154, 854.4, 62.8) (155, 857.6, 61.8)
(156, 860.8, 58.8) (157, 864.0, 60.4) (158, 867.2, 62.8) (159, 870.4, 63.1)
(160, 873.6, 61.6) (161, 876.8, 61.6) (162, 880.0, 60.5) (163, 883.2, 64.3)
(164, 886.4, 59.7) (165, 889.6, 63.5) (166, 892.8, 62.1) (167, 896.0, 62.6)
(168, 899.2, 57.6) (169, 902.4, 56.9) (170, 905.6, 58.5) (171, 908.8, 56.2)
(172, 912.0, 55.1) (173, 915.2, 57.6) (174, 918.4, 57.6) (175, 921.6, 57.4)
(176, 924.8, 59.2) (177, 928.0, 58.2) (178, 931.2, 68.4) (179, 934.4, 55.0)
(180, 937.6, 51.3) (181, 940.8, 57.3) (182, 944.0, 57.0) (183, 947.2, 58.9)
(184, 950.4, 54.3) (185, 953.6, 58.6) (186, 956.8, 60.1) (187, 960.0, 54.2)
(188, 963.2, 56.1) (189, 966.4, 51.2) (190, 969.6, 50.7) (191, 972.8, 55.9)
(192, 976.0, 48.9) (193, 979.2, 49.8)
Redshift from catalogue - 0.178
